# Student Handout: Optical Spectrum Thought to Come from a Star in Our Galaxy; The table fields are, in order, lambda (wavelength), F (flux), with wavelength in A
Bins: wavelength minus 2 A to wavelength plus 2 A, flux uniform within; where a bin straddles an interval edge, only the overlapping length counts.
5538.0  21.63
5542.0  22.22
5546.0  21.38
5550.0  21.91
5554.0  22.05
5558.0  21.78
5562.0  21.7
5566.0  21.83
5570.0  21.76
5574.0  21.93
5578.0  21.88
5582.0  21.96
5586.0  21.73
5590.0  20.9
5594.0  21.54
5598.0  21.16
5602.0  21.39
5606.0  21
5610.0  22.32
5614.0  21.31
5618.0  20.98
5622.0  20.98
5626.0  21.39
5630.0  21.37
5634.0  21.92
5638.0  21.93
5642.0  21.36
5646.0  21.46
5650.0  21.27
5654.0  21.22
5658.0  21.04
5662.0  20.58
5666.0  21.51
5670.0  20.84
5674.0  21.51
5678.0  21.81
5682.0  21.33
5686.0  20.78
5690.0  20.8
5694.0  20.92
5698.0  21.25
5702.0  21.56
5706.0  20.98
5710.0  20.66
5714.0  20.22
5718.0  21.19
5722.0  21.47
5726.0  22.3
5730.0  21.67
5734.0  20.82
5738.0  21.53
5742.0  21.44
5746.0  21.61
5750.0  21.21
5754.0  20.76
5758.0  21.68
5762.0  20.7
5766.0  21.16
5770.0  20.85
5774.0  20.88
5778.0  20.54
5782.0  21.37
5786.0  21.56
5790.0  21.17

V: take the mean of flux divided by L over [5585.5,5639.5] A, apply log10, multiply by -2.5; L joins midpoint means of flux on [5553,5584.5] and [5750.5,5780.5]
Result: 0.01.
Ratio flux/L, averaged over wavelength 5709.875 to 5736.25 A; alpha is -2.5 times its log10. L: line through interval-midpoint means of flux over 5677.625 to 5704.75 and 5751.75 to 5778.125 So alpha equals -0.008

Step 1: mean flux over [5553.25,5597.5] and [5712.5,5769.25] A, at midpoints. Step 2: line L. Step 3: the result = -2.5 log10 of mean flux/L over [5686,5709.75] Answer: 0.02 mag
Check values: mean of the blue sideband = 21.7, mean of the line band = 21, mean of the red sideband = 21.3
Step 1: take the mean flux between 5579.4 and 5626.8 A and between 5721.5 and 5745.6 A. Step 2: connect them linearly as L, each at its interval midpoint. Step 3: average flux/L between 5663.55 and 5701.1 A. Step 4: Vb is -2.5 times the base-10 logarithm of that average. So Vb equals 0.01 mag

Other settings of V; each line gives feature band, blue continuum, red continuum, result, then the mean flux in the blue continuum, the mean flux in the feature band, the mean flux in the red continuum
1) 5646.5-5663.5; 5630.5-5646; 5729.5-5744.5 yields 0.03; 21.7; 21.1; 21.3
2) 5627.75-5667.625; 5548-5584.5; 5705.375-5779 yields 0.01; 21.9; 21.4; 21.2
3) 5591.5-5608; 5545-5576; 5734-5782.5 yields 0.02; 21.8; 21.3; 21.1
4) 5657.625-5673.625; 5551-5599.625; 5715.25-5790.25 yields 0.02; 21.7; 21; 21.3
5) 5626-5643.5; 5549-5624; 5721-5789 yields -0.01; 21.6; 21.6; 21.3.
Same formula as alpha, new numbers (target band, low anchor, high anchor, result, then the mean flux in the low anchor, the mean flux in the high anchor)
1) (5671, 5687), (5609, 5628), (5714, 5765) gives 0.00 mag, 21.3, 21.3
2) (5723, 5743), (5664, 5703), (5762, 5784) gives -0.02 mag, 21.2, 20.9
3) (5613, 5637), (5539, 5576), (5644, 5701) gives 0.00 mag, 21.8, 21.2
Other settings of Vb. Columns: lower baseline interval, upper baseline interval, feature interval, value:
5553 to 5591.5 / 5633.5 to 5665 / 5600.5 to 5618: 0.005 mag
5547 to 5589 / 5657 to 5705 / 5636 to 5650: -0.008 mag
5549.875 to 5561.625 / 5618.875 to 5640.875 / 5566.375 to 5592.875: 0.003 mag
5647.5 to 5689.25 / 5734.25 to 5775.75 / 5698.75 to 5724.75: 0.006 mag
